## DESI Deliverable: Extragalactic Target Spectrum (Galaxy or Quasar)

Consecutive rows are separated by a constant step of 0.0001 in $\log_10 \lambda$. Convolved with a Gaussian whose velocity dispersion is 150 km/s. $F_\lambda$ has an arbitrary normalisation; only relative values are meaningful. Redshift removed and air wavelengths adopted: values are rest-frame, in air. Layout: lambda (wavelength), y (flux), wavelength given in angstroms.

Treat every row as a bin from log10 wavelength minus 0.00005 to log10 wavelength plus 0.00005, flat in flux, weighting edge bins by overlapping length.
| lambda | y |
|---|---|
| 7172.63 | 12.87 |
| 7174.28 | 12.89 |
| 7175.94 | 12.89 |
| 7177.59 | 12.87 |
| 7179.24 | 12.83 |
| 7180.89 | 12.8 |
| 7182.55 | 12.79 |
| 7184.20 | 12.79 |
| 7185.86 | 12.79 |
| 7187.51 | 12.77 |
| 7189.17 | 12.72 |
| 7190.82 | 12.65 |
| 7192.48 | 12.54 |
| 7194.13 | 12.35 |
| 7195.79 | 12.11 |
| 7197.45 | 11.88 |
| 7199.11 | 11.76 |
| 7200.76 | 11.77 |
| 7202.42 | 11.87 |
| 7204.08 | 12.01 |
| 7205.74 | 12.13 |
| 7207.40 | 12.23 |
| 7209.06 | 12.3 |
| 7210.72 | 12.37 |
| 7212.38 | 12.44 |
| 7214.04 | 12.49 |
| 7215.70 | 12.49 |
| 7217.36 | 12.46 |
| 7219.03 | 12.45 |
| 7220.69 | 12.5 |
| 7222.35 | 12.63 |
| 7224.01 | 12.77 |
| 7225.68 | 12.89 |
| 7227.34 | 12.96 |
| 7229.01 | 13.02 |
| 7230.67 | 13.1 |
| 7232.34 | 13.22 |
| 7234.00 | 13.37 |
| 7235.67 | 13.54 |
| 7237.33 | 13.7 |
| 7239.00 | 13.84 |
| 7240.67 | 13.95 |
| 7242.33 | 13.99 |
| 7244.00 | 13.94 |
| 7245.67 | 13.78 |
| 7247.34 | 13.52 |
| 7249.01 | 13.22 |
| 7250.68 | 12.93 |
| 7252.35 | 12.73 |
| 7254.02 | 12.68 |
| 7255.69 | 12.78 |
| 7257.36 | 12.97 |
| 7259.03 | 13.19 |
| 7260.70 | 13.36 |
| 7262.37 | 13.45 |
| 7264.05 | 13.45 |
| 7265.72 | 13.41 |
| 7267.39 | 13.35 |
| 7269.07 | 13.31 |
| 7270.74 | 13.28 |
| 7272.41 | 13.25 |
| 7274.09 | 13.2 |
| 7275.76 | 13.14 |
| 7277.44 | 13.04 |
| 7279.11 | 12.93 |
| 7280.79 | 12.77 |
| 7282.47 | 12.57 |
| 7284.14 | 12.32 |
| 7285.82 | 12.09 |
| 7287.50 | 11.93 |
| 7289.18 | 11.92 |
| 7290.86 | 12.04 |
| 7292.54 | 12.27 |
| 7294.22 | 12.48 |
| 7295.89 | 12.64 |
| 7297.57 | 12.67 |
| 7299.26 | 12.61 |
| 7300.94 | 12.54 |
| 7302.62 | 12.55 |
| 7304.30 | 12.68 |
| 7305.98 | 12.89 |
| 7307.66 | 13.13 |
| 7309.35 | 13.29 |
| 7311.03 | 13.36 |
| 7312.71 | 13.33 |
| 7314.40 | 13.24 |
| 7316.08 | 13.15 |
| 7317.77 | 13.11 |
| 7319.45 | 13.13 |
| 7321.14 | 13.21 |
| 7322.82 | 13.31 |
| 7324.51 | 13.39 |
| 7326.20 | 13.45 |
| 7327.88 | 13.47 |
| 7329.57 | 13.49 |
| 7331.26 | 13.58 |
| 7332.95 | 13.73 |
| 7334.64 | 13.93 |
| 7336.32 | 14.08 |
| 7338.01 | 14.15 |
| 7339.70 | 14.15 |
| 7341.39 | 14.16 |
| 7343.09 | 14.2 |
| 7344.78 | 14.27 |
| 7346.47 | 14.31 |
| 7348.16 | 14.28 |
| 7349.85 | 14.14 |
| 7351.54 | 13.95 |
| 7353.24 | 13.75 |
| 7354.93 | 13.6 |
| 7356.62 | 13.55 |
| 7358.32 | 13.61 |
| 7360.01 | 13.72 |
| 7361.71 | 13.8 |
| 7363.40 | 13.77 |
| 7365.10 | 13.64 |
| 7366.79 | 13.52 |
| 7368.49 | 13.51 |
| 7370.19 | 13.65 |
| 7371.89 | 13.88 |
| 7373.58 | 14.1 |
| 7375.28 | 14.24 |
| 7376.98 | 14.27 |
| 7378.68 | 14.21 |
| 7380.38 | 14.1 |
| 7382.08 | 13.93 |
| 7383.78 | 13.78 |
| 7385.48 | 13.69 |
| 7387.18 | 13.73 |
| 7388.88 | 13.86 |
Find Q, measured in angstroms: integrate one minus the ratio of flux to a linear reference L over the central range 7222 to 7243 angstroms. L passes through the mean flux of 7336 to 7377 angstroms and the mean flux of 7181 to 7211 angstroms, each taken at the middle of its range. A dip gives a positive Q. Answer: -1.0 angstroms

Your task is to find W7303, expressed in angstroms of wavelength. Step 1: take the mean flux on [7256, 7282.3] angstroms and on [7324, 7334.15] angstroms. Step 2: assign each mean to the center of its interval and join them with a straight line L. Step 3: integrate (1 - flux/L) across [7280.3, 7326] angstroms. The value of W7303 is 2.1 angstroms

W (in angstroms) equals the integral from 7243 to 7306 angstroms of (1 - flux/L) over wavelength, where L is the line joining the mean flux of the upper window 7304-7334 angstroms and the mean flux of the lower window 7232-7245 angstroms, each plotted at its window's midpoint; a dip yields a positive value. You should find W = 3.0 angstroms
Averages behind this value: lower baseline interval 13.7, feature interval 12.9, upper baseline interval 13.3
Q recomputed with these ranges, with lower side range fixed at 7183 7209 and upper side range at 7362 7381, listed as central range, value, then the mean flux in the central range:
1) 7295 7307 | 0.5 angstroms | 12.7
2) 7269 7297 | 1.0 angstroms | 12.6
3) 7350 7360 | 0.0 angstroms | 13.7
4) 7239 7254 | -0.9 angstroms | 13.5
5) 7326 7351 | -0.7 angstroms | 14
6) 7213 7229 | -0.2 angstroms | 12.6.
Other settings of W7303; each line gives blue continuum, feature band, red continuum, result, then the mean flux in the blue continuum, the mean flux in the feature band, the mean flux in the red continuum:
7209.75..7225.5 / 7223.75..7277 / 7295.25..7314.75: -2.6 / 12.5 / 13.3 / 12.9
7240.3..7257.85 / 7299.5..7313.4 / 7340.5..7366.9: 0.7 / 13.3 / 13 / 13.9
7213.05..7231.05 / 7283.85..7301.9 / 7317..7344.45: 1.4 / 12.7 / 12.3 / 13.7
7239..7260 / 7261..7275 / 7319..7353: 0.1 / 13.3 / 13.3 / 13.8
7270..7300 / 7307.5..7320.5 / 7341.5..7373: -0.1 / 12.6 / 13.2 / 13.9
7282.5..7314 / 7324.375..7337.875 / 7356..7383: -0.5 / 12.6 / 13.7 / 13.8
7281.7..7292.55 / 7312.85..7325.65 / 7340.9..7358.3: -0.1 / 12.1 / 13.2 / 14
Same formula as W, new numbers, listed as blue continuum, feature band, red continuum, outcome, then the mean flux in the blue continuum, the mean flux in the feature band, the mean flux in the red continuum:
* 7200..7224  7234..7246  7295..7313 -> -1.26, 12.3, 13.8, 12.9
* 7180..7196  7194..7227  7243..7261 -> 1.38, 12.7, 12.3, 13.2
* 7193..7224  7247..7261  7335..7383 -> -0.27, 12.3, 13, 13.9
